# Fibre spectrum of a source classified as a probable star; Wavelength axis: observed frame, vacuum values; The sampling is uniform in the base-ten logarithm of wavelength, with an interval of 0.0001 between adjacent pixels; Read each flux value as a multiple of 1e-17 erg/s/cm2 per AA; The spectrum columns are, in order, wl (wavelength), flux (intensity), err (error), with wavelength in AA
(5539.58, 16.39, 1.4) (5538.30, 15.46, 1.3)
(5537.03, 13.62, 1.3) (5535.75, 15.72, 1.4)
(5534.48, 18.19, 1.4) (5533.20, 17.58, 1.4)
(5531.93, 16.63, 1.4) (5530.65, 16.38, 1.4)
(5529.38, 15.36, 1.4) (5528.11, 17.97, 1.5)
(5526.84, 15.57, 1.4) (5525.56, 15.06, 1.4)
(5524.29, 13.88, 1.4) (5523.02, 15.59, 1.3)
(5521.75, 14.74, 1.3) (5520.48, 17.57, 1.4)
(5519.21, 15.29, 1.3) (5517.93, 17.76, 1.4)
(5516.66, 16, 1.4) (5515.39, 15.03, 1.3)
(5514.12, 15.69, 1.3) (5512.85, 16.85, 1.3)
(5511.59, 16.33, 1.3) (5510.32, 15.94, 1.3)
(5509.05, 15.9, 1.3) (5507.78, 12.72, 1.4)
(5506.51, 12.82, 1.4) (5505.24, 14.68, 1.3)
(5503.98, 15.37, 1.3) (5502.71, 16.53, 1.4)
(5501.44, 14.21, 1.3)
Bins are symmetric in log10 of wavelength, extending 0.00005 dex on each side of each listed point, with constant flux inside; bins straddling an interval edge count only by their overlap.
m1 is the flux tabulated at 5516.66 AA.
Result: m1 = 16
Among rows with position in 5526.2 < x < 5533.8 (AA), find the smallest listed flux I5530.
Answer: 15.36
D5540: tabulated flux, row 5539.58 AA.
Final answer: 16.39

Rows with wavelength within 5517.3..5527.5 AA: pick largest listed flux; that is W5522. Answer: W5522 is 17.76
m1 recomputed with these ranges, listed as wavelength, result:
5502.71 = 16.53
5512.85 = 16.85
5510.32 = 15.94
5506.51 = 12.82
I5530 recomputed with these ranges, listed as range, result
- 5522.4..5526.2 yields 13.88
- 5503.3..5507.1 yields 12.82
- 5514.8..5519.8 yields 15.03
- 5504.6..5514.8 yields 12.72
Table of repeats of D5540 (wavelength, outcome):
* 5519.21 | 15.29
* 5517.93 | 17.76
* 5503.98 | 15.37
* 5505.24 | 14.68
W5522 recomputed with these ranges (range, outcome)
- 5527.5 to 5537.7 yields 18.19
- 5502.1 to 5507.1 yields 16.53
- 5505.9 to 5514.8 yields 16.85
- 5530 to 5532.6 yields 16.63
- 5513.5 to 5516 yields 15.69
